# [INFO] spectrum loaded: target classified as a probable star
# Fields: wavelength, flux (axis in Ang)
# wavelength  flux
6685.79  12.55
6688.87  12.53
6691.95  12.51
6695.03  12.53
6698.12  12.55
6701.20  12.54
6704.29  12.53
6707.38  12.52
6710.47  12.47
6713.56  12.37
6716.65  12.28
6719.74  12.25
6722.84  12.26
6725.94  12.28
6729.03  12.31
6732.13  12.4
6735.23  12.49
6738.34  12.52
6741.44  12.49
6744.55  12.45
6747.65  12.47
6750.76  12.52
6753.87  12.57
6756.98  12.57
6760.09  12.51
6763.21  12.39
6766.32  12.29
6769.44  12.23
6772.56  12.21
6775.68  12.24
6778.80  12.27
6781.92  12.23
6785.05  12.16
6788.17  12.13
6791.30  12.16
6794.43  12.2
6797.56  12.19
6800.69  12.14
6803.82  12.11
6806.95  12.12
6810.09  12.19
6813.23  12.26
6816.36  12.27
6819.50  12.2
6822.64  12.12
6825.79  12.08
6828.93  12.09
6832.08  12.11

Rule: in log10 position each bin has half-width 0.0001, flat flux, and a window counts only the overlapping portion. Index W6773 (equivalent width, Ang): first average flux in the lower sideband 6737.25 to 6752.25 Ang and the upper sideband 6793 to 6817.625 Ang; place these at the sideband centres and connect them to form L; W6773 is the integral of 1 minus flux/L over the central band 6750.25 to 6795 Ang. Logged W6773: 0.16 Ang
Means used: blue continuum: 12.5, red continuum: 12.2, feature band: 12.3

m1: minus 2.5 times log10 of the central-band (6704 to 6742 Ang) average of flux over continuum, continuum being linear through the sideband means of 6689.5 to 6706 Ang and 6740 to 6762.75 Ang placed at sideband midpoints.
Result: 0.01 mag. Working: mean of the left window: 12.5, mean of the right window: 12.5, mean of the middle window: 12.4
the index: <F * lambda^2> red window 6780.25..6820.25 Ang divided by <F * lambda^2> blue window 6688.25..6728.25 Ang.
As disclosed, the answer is 1.01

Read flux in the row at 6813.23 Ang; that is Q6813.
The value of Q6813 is 12.26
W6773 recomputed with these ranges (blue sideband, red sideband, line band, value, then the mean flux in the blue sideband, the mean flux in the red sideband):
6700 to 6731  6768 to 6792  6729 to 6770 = -0.6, 12.4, 12.2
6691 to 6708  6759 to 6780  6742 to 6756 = -0.2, 12.5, 12.3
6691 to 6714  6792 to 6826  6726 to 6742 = 0.0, 12.5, 12.2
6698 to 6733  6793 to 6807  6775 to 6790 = 0.0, 12.4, 12.2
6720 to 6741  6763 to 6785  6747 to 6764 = -0.3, 12.4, 12.2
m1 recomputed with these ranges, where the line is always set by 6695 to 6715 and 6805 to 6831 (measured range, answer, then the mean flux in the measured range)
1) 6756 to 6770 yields -0.01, 12.4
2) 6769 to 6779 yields 0.01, 12.2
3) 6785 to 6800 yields 0.01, 12.2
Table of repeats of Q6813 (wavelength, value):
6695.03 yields 12.53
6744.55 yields 12.45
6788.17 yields 12.13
